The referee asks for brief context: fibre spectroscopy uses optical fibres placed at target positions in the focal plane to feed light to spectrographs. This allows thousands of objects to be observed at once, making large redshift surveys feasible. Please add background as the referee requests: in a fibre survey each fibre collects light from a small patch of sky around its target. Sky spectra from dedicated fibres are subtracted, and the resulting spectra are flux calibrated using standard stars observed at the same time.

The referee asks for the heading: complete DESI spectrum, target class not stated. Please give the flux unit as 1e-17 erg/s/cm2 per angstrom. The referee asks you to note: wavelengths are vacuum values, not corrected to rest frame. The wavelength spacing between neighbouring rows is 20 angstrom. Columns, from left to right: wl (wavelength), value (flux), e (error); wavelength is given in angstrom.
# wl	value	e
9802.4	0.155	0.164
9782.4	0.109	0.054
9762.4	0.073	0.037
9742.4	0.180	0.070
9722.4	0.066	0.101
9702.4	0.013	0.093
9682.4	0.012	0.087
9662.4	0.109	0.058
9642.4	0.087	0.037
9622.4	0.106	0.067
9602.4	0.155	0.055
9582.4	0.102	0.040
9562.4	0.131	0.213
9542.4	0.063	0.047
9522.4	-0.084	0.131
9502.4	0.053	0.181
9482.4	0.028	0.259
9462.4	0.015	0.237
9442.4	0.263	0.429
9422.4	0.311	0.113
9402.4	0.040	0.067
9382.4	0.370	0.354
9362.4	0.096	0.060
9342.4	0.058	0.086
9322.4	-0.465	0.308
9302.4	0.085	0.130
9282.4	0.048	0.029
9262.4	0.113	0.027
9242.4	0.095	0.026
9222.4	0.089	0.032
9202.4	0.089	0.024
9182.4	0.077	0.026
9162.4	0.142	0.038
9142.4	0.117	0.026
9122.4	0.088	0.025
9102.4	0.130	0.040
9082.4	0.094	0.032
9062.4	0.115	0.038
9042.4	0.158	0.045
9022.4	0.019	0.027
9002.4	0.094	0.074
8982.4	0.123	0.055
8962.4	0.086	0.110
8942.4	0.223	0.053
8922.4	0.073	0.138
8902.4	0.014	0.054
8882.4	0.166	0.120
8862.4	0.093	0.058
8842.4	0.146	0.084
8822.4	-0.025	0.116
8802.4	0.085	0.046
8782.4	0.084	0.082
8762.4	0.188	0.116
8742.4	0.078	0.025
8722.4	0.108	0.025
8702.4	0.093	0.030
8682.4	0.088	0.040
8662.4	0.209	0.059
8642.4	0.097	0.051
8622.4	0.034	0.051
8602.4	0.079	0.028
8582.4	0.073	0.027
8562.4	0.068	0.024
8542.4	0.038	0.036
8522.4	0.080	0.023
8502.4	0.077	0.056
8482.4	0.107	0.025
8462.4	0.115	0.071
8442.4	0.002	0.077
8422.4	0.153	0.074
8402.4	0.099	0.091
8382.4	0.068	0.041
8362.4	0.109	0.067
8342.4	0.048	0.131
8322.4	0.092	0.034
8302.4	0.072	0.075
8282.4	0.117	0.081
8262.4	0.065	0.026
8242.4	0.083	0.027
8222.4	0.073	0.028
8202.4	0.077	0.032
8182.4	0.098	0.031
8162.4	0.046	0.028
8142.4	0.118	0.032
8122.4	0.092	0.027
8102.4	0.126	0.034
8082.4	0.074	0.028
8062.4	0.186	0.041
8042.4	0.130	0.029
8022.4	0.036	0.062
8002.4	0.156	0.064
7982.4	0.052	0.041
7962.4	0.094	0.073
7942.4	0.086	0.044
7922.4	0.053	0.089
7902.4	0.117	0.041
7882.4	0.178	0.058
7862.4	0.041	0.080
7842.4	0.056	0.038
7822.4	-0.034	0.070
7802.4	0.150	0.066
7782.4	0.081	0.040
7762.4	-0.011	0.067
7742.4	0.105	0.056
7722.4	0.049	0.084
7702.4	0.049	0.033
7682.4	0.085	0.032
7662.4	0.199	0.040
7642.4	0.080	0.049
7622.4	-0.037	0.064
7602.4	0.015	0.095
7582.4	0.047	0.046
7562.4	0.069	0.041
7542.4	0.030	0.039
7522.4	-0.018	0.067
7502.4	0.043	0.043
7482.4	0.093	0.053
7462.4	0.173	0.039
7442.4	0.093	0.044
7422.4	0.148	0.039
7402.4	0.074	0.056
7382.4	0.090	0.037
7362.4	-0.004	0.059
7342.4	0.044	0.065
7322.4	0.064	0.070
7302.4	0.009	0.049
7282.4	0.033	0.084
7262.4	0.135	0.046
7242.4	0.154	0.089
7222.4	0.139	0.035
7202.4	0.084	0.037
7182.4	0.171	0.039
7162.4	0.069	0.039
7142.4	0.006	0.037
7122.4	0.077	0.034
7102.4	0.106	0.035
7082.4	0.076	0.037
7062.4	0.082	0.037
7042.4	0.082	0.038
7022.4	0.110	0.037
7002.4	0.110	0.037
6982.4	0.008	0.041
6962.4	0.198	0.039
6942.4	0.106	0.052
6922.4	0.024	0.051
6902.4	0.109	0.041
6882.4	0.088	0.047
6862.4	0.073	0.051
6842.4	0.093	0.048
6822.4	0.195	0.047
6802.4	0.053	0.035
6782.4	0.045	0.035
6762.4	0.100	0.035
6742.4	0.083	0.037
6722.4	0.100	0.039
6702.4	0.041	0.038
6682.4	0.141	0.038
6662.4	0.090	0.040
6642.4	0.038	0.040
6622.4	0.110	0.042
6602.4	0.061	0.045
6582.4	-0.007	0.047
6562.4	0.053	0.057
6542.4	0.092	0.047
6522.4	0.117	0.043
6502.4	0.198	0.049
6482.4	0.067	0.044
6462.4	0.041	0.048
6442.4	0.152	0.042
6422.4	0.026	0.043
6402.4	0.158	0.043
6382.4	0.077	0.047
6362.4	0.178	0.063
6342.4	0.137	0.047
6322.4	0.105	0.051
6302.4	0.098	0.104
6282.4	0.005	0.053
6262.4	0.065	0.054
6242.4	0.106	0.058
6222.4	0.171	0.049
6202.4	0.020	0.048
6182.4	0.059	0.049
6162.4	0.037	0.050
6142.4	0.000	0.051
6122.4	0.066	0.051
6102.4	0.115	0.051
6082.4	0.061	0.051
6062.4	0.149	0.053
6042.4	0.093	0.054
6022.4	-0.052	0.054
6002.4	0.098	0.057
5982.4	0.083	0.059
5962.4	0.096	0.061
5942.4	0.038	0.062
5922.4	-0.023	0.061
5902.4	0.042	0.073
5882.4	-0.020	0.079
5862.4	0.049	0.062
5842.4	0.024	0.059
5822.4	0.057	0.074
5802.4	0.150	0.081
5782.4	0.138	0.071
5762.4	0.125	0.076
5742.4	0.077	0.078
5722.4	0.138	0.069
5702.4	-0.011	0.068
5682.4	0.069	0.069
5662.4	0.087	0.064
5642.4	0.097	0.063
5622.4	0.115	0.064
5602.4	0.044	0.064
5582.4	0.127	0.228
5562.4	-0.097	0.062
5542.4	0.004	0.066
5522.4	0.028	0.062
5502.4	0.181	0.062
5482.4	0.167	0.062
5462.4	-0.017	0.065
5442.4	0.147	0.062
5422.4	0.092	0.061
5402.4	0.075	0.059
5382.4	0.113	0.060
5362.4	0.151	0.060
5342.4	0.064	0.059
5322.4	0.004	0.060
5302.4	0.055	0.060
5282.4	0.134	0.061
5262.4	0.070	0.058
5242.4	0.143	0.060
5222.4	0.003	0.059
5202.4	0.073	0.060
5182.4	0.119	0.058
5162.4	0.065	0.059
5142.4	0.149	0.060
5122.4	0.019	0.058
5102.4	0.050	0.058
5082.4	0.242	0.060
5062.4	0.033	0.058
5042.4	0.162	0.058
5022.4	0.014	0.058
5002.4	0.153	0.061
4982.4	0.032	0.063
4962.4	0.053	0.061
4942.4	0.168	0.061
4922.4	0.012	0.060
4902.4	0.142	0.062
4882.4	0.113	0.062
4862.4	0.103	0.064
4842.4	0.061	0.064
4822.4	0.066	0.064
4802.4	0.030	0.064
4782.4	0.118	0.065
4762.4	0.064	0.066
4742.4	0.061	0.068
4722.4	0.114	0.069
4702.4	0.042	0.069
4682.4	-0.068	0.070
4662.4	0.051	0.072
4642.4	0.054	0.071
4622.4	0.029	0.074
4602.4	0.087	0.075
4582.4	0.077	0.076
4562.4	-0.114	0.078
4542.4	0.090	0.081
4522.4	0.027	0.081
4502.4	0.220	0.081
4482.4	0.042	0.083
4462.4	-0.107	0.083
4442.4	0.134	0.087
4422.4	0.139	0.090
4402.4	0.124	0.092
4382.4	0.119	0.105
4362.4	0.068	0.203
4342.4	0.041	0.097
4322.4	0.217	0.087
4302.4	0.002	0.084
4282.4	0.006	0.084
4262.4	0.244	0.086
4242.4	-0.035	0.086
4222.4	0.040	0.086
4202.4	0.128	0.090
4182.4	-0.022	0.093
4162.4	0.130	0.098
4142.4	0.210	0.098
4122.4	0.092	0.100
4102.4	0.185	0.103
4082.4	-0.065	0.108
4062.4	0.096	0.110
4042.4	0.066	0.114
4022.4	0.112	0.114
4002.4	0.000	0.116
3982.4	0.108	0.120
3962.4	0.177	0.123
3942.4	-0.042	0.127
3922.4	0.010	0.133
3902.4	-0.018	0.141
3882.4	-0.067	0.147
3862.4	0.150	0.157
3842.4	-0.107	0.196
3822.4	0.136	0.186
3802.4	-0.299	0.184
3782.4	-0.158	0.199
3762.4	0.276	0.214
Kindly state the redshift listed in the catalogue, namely 0.362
